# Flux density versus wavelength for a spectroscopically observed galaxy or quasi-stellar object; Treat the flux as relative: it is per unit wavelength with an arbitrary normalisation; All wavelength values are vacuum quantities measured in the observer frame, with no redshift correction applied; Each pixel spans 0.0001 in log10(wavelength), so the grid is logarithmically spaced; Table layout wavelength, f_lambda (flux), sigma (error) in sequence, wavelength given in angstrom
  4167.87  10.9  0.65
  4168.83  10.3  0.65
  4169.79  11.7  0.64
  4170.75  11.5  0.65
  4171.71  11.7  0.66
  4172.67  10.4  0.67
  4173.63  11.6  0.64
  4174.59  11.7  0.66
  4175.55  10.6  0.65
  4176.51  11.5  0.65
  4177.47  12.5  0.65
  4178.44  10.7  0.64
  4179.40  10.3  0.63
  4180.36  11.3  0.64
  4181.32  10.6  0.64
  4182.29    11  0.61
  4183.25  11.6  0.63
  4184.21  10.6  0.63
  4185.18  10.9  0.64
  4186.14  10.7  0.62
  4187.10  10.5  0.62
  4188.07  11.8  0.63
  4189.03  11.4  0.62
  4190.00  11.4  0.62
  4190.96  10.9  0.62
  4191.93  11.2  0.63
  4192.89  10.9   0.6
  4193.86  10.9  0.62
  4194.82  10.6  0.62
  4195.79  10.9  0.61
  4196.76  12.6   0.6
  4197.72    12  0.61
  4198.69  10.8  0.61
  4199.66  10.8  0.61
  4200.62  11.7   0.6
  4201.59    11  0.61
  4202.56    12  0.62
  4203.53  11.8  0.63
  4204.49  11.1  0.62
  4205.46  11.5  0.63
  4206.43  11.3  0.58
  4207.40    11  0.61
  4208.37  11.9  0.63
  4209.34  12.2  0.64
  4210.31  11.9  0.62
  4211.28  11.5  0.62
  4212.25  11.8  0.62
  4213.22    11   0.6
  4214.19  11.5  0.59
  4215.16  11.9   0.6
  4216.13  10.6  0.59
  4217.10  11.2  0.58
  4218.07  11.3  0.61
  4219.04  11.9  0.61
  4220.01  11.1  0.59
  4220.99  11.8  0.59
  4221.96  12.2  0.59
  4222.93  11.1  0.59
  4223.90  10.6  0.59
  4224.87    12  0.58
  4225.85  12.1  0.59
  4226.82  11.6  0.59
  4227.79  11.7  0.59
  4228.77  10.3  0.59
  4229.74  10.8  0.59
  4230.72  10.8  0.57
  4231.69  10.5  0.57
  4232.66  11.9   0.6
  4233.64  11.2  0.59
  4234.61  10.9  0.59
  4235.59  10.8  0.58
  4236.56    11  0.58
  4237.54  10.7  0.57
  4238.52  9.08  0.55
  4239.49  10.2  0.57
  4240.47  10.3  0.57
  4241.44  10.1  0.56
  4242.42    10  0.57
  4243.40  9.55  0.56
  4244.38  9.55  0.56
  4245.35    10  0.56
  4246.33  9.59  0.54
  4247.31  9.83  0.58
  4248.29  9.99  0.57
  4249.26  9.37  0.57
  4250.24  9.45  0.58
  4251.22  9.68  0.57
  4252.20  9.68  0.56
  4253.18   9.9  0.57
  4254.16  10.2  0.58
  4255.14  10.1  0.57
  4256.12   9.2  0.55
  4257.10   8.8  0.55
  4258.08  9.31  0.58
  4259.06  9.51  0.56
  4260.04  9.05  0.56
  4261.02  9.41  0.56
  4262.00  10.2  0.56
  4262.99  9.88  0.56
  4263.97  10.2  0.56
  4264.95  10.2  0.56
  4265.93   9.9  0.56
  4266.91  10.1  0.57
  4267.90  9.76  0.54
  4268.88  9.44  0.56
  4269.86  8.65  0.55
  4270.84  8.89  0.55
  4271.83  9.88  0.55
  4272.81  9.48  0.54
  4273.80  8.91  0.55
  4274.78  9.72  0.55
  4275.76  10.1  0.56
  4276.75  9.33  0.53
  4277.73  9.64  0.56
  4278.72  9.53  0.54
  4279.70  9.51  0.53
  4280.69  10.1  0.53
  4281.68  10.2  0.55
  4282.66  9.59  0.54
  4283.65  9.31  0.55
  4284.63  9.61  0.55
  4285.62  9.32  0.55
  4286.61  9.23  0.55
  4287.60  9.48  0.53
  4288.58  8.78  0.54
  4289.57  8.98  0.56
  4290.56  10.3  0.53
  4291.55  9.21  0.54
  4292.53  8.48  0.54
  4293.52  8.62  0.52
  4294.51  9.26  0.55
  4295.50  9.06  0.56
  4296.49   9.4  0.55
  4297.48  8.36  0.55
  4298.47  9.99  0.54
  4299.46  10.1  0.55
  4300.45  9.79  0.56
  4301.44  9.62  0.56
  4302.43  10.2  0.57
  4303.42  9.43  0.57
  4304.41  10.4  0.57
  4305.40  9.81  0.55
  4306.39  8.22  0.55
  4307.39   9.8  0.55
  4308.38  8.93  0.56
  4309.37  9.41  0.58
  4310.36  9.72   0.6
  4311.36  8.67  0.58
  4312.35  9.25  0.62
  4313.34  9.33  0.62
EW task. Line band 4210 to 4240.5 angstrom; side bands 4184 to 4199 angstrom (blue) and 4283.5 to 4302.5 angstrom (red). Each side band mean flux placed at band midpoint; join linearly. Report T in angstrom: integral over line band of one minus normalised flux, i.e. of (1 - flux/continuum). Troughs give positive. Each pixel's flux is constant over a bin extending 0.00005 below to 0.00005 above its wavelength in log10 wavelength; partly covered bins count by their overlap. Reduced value -1.8 angstrom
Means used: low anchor 11.1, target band 11.2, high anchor 9.34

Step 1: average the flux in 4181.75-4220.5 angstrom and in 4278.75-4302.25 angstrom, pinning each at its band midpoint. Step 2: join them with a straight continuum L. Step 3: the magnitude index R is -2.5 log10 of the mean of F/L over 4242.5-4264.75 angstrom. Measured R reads 0.06 mag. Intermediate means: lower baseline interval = 11.3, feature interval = 9.67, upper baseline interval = 9.42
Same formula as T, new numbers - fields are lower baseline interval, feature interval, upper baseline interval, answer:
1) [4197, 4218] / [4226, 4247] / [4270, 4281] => 0.2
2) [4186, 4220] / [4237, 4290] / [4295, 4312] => 3.0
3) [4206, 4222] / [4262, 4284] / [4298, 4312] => 1.3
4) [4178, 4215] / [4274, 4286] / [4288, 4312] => 0.1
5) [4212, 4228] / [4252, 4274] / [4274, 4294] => 1.1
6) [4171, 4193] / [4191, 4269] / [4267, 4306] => -2.4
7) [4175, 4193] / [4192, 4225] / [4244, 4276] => -2.5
